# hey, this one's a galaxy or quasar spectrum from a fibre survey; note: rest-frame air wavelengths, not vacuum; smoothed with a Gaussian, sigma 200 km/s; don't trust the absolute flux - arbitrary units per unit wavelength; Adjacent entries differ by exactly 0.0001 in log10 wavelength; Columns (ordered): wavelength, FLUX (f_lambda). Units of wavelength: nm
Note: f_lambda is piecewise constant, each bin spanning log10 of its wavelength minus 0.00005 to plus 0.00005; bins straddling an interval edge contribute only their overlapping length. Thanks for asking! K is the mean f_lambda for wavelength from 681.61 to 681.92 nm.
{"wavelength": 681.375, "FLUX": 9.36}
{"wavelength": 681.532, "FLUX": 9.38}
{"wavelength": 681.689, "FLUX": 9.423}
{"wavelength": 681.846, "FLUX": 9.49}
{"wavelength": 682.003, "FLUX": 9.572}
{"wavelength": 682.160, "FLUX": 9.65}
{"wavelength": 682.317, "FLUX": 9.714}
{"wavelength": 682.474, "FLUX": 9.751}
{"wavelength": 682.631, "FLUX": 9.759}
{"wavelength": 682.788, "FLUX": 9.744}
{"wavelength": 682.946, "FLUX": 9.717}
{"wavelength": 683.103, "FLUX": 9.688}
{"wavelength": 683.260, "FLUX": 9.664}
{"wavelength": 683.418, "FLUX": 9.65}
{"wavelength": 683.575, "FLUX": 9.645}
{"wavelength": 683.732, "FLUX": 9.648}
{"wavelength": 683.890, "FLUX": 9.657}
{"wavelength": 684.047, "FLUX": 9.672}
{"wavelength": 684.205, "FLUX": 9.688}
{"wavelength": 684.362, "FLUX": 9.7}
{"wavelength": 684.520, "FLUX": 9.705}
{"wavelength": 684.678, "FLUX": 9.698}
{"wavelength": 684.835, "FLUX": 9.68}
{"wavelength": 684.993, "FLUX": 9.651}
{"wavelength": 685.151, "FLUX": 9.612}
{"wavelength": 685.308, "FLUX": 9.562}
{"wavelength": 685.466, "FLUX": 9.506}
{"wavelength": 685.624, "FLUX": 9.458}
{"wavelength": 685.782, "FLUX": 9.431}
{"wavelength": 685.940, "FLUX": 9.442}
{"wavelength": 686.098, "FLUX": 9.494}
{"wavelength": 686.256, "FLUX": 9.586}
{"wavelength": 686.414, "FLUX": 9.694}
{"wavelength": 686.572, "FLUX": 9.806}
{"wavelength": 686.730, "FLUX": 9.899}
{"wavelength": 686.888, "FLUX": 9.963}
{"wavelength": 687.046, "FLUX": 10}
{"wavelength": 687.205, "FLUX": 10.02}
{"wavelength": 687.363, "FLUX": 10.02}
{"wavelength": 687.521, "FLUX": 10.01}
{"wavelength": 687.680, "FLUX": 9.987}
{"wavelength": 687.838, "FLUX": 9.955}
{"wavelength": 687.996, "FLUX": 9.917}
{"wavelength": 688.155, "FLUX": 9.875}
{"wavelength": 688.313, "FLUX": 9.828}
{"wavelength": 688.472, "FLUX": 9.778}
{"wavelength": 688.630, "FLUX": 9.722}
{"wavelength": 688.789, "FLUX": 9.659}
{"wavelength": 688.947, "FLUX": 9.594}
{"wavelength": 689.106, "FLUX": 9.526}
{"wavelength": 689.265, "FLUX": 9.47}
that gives 9.45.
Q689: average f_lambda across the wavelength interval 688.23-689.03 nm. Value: 9.72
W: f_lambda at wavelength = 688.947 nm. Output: 9.594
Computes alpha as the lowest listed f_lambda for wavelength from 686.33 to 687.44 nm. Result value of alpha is 9.694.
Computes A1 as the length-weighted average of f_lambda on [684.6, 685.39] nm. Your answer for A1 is 9.65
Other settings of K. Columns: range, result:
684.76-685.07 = 9.66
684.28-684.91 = 9.7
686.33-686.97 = 9.85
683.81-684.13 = 9.65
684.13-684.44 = 9.71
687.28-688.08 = 9.98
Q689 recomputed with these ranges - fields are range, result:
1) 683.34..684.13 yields 9.66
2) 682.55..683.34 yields 9.71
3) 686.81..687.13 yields 9.96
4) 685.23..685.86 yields 9.48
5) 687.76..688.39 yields 9.9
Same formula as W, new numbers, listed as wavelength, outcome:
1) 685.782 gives 9.431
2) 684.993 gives 9.651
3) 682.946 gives 9.717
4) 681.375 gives 9.36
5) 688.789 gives 9.659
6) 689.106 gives 9.526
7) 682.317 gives 9.714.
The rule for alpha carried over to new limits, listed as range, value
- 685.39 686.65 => 9.431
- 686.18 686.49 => 9.586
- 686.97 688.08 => 9.917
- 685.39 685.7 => 9.458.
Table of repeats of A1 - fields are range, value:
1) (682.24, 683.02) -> 9.73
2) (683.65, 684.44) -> 9.68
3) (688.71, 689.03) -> 9.63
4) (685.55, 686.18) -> 9.45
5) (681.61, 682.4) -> 9.57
